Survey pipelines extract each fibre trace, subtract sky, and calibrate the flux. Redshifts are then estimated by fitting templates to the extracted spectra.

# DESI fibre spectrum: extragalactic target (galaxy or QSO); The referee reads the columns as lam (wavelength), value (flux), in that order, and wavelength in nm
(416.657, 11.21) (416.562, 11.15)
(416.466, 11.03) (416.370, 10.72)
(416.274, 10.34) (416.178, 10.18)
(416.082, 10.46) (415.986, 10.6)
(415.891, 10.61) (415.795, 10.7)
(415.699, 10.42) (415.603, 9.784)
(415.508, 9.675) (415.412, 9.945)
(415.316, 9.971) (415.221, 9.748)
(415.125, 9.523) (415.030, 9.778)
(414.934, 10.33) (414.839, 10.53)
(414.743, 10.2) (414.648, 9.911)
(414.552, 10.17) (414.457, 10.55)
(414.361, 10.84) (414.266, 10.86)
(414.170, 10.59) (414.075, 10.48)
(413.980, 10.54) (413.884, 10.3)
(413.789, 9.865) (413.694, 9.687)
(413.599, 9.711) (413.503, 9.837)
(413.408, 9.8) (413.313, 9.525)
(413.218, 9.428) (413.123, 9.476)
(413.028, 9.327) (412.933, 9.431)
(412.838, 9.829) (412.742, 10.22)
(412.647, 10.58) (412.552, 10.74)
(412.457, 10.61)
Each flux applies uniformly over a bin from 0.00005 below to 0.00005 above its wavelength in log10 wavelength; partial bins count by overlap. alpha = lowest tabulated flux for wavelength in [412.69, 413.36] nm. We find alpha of 9.327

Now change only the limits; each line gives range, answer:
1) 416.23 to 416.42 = 10.34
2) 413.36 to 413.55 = 9.8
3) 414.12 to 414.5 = 10.55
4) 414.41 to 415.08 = 9.778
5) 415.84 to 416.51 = 10.18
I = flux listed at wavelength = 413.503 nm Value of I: 9.837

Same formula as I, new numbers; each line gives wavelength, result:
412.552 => 10.74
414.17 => 10.59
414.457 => 10.55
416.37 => 10.72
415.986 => 10.6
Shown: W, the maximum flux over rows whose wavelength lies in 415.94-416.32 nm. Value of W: 10.6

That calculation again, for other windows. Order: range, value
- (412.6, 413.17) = 10.58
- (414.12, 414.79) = 10.86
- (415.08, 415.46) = 9.971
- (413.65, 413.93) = 10.3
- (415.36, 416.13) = 10.7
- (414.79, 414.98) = 10.53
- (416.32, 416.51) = 11.03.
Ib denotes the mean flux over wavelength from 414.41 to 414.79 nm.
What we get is 10.2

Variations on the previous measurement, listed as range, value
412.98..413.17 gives 9.41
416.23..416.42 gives 10.5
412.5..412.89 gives 10.3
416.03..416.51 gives 10.5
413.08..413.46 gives 9.58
